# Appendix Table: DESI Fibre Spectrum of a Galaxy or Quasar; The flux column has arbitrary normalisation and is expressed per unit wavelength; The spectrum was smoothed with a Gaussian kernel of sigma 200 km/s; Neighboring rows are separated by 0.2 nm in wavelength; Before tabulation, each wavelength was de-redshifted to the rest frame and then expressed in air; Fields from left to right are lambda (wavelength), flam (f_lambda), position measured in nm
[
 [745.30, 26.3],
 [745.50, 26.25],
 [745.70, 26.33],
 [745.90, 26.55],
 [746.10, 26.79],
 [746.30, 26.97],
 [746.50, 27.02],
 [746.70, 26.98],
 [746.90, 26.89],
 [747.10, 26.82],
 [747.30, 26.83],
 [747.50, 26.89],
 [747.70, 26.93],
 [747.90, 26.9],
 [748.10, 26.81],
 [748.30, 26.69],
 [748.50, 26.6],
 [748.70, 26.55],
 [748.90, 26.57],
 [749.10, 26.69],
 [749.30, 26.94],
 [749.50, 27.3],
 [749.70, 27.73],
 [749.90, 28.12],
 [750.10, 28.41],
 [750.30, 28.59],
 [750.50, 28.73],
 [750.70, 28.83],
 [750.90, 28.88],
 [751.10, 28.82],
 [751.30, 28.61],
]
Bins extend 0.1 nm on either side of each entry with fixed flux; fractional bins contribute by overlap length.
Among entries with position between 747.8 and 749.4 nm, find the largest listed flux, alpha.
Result 26.94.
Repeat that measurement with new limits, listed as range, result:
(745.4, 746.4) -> 26.97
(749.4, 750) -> 28.12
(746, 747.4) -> 27.02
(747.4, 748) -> 26.93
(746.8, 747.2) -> 26.89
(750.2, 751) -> 28.88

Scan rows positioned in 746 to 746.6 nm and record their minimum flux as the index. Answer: 26.79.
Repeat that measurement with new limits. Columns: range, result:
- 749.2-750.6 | 26.94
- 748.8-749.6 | 26.57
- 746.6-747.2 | 26.82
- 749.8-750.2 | 28.12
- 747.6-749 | 26.55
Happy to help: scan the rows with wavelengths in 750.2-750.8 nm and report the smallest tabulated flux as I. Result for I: 28.59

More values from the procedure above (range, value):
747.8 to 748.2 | 26.81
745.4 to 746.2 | 26.25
